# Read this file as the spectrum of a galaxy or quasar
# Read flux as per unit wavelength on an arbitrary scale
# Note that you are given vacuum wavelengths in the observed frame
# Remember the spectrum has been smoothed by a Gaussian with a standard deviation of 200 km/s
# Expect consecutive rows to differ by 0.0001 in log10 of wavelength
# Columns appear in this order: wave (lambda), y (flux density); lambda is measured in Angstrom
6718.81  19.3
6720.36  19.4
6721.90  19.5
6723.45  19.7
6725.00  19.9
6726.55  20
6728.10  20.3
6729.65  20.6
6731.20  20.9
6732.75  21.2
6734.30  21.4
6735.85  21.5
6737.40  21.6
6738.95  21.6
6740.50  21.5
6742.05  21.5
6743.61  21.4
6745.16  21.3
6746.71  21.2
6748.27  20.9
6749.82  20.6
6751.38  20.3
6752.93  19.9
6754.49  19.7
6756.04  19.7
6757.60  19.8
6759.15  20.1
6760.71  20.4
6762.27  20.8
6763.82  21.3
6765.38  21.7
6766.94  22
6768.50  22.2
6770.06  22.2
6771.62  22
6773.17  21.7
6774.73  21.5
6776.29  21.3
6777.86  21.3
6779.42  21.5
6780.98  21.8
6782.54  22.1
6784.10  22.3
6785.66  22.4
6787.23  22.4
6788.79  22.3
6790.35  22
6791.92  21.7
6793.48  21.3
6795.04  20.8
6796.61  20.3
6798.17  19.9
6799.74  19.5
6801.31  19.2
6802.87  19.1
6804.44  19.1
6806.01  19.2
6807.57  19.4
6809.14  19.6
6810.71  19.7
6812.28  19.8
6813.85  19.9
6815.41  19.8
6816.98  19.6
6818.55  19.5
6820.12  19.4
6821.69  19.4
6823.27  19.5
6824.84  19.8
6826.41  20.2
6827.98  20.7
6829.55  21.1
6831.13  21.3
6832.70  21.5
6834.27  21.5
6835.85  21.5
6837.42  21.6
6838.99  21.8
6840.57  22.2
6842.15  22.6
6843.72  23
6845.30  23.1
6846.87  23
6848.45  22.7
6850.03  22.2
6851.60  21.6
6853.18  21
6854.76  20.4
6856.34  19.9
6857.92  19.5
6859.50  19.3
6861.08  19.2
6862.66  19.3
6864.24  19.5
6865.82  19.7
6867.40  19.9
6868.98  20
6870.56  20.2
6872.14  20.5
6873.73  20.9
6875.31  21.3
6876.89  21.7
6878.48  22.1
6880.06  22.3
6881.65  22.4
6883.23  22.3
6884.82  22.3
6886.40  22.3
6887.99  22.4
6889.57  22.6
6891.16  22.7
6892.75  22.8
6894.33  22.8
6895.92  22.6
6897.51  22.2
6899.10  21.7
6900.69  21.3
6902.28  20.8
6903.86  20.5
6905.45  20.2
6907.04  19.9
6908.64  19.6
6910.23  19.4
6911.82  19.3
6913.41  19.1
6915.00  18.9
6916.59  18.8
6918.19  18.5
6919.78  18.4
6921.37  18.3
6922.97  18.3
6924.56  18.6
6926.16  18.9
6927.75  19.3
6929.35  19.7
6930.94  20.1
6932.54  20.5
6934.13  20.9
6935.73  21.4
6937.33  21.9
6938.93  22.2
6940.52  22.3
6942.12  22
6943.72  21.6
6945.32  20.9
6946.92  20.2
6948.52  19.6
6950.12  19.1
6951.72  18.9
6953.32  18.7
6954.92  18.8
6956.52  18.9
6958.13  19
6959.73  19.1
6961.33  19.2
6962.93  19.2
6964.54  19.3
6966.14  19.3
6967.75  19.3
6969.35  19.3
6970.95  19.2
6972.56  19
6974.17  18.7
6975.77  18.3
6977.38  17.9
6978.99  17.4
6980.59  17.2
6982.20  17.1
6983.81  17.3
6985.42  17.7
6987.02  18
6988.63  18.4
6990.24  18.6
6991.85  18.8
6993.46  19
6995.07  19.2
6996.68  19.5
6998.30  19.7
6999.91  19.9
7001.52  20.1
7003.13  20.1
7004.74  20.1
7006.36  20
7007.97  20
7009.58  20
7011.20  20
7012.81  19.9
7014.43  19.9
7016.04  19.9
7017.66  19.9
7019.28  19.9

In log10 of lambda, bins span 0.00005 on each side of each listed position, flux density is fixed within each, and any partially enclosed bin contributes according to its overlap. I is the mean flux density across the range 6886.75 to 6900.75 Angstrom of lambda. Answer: 22.4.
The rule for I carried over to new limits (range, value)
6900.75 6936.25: 19.5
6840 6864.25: 21.2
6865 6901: 21.7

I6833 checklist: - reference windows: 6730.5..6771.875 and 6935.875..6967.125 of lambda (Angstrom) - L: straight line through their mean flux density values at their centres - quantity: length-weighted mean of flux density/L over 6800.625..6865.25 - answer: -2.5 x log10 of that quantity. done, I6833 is 0.01 mag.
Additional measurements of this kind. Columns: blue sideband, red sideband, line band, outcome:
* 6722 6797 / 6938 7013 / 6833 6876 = -0.035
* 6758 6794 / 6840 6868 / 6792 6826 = 0.086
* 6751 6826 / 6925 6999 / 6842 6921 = -0.053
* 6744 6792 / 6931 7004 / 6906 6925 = 0.053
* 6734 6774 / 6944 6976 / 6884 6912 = -0.087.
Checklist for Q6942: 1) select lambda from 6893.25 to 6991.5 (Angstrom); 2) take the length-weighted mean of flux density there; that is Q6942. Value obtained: 19.6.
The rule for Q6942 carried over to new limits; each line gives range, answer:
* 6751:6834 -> 20.7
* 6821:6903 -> 21.3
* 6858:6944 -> 20.6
